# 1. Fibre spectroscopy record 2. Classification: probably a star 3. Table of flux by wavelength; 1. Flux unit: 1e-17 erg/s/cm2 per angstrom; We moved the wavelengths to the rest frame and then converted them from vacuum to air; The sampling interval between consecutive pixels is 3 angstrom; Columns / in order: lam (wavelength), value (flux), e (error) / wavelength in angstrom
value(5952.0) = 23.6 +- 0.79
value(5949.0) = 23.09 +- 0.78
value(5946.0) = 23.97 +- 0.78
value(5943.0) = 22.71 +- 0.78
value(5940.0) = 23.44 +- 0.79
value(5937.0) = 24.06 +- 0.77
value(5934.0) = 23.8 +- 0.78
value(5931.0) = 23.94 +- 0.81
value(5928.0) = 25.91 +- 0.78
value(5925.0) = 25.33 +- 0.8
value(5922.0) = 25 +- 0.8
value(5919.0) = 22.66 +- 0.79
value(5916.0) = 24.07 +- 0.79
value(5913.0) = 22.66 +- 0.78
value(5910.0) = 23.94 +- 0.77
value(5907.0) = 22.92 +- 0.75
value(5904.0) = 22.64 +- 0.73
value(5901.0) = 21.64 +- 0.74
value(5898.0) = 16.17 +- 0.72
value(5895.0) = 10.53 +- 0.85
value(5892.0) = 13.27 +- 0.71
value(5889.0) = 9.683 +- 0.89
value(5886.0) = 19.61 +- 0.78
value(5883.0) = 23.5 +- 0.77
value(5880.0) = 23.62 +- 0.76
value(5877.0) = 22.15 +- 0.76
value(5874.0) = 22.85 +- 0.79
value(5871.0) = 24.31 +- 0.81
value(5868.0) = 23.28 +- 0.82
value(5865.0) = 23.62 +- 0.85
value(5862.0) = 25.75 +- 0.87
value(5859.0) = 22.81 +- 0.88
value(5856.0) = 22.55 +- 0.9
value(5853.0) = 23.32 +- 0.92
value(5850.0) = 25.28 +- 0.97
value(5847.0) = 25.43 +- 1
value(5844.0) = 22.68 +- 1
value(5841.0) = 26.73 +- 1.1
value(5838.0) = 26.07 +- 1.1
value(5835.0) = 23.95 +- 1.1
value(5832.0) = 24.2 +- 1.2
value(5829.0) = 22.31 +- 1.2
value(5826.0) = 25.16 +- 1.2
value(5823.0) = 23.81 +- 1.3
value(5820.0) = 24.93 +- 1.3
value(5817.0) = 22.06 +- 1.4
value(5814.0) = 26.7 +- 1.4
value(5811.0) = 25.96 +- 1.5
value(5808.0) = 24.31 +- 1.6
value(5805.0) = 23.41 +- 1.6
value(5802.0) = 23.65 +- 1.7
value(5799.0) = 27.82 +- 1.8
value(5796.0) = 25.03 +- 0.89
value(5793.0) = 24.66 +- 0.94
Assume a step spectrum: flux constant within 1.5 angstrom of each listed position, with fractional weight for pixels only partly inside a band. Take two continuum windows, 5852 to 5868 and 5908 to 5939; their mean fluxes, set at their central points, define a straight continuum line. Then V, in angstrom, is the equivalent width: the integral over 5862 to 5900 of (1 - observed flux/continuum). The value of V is 6.52 angstrom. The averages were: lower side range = 23.6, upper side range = 24.1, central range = 19.7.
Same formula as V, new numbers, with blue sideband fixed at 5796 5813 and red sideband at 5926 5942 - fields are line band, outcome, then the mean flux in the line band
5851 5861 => 0.6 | 23.2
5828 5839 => 0.3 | 24.1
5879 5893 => 3.8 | 17.9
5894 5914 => 3.4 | 20.2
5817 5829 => 0.4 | 24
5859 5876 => 0.6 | 23.8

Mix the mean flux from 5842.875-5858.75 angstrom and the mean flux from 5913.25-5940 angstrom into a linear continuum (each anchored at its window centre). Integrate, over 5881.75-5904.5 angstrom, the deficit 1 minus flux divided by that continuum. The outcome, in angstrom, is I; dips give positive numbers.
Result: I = 6.83 angstrom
